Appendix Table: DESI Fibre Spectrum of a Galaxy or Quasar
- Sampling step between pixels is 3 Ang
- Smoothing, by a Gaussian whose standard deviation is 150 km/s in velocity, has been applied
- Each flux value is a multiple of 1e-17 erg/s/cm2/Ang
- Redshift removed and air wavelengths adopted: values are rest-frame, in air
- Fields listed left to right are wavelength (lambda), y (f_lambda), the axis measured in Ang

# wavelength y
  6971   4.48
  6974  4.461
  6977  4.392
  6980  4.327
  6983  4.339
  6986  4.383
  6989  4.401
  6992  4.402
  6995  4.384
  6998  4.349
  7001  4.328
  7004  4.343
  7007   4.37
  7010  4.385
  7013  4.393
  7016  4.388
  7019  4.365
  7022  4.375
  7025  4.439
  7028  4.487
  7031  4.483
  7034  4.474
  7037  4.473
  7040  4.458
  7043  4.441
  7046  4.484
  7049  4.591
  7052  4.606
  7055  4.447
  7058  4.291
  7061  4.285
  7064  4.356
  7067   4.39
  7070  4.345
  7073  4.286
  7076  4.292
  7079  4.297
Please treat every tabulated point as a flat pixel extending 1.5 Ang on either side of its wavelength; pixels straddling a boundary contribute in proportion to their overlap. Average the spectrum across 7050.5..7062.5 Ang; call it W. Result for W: 4.41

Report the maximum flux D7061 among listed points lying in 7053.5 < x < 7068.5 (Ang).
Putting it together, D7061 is 4.447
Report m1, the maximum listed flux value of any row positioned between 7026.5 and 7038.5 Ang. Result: 4.487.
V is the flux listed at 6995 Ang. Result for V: 4.384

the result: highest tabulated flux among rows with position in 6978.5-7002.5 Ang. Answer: 4.402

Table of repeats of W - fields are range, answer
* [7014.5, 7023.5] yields 4.38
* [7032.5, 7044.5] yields 4.46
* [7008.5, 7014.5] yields 4.39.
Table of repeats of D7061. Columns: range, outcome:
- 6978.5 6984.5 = 4.339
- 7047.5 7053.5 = 4.606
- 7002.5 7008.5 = 4.37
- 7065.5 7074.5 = 4.39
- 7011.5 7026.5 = 4.439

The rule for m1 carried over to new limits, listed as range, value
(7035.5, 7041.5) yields 4.473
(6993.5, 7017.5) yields 4.393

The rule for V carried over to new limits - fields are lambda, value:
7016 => 4.388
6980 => 4.327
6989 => 4.401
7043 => 4.441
